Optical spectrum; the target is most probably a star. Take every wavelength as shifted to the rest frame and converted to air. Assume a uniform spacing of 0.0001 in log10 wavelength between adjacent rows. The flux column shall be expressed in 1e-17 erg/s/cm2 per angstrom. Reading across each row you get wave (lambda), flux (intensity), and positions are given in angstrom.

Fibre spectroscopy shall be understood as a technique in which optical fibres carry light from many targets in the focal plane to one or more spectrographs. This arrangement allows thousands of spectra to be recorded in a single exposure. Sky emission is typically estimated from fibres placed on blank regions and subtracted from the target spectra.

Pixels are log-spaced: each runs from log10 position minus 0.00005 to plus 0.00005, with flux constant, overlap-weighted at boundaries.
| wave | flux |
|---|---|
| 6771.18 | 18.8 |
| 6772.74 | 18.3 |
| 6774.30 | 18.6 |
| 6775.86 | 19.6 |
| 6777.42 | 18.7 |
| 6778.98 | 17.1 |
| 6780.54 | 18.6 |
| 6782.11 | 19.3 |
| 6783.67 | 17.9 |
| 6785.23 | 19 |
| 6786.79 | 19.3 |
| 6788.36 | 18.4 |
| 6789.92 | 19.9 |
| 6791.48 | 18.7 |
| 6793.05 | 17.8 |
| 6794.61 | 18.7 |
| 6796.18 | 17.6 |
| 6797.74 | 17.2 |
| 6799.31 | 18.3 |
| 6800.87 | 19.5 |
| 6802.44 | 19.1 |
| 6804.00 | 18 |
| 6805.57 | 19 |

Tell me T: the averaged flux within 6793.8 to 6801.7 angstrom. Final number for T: 18.3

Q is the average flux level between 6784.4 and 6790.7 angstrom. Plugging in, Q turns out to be 19.1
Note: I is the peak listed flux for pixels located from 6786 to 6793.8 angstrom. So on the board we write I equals 19.9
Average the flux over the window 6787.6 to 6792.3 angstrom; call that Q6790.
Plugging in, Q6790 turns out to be 19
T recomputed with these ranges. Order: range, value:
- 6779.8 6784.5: 18.6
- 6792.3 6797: 18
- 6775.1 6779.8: 18.5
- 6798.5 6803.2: 18.9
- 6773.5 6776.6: 19.1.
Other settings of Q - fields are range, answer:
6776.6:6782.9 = 18.4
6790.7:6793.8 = 18.2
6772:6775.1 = 18.5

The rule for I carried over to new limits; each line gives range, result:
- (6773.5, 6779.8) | 19.6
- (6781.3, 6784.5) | 19.3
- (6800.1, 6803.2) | 19.5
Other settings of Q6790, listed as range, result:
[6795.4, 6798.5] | 17.4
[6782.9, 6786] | 18.5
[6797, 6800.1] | 17.8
